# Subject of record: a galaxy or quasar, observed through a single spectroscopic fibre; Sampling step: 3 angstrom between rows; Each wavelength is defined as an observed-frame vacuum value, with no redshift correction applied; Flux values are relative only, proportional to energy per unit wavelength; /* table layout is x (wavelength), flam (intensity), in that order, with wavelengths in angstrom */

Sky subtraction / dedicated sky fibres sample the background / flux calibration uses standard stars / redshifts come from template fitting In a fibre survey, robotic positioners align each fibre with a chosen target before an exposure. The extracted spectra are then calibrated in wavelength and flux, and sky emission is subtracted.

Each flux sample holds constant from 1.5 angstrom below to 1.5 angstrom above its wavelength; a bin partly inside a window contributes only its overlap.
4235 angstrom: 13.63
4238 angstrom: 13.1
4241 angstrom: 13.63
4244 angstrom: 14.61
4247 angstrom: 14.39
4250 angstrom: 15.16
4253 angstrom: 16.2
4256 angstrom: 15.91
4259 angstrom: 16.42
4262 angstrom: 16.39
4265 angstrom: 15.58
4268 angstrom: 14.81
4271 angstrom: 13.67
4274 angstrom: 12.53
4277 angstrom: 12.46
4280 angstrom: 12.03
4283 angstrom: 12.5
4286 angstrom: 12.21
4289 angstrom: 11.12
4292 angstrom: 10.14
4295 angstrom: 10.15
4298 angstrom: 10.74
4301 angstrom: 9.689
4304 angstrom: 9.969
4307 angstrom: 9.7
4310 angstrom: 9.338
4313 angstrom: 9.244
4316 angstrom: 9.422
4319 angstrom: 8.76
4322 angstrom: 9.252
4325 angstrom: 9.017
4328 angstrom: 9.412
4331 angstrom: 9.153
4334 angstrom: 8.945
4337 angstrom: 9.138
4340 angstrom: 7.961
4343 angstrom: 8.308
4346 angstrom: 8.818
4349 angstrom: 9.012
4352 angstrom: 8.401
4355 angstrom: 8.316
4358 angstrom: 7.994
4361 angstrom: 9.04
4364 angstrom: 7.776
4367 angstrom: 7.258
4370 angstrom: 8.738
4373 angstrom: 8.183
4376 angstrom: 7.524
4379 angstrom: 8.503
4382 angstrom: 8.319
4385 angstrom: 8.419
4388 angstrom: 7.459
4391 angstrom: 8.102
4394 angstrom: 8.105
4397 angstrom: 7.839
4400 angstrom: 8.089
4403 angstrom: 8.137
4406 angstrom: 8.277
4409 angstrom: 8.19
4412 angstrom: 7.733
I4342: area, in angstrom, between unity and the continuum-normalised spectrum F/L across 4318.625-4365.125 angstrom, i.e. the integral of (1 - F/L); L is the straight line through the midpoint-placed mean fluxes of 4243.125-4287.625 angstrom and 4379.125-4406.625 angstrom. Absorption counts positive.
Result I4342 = 8.2 angstrom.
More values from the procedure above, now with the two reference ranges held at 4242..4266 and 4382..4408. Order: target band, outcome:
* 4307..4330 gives 5.5 angstrom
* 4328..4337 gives 1.8 angstrom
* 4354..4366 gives 2.0 angstrom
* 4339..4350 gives 2.3 angstrom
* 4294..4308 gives 3.2 angstrom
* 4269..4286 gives 1.9 angstrom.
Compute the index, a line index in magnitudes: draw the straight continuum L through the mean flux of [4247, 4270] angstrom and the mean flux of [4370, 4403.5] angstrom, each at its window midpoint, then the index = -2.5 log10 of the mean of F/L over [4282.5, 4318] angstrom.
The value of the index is 0.27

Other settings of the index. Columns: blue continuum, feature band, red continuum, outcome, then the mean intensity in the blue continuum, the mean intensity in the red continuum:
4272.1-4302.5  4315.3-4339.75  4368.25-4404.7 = 0.11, 11.4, 8.11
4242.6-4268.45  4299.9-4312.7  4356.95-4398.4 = 0.28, 15.5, 8.09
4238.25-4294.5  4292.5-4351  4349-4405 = 0.18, 13.8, 8.15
